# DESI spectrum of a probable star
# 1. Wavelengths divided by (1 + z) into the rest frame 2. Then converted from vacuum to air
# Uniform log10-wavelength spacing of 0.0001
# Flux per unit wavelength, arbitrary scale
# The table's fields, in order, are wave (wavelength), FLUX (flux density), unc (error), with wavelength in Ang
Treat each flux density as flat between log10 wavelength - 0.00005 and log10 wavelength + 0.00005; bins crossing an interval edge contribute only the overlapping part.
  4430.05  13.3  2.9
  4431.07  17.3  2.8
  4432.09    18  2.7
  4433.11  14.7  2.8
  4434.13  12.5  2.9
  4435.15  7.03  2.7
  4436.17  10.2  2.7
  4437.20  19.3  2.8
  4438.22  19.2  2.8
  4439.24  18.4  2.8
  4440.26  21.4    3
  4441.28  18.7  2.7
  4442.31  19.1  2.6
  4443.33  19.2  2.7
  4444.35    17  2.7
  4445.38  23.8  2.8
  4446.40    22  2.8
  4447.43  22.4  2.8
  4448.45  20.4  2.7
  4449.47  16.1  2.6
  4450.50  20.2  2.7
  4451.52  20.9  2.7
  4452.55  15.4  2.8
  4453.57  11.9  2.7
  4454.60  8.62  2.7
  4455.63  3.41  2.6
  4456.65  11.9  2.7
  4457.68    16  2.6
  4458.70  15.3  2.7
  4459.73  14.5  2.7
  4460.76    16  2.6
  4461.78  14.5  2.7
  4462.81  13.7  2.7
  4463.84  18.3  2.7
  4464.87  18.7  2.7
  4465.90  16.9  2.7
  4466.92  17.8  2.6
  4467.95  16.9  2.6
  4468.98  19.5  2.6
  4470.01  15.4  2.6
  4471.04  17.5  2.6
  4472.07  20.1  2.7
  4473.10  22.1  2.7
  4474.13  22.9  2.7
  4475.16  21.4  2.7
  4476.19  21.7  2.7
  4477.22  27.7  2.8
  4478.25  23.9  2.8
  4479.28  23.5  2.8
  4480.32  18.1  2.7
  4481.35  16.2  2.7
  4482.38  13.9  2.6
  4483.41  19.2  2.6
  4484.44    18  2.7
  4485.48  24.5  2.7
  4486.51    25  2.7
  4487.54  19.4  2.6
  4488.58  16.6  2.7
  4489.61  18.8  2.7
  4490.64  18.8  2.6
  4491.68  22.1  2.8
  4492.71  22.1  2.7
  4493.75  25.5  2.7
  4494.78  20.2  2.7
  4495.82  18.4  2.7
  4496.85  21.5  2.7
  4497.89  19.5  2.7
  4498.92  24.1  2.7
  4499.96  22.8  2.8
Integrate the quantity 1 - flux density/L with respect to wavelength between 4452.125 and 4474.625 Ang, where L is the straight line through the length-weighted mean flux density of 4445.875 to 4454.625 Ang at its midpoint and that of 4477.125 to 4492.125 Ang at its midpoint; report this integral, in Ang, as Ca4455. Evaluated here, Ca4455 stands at 3.7 Ang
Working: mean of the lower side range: 18.1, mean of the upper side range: 20.2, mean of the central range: 15.8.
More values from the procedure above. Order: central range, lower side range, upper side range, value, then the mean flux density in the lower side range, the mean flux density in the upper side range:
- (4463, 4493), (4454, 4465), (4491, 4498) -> -3.9 Ang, 13.5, 21.4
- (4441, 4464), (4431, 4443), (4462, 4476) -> 1.2 Ang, 16.3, 18.5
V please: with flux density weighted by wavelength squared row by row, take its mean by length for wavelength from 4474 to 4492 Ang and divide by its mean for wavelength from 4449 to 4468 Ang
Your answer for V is 1.38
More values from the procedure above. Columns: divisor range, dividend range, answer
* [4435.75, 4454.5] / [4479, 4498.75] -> 1.11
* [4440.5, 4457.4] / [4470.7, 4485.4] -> 1.23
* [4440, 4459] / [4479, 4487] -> 1.17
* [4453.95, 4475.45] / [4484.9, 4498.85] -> 1.32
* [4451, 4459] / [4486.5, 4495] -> 1.64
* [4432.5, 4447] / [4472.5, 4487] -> 1.25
